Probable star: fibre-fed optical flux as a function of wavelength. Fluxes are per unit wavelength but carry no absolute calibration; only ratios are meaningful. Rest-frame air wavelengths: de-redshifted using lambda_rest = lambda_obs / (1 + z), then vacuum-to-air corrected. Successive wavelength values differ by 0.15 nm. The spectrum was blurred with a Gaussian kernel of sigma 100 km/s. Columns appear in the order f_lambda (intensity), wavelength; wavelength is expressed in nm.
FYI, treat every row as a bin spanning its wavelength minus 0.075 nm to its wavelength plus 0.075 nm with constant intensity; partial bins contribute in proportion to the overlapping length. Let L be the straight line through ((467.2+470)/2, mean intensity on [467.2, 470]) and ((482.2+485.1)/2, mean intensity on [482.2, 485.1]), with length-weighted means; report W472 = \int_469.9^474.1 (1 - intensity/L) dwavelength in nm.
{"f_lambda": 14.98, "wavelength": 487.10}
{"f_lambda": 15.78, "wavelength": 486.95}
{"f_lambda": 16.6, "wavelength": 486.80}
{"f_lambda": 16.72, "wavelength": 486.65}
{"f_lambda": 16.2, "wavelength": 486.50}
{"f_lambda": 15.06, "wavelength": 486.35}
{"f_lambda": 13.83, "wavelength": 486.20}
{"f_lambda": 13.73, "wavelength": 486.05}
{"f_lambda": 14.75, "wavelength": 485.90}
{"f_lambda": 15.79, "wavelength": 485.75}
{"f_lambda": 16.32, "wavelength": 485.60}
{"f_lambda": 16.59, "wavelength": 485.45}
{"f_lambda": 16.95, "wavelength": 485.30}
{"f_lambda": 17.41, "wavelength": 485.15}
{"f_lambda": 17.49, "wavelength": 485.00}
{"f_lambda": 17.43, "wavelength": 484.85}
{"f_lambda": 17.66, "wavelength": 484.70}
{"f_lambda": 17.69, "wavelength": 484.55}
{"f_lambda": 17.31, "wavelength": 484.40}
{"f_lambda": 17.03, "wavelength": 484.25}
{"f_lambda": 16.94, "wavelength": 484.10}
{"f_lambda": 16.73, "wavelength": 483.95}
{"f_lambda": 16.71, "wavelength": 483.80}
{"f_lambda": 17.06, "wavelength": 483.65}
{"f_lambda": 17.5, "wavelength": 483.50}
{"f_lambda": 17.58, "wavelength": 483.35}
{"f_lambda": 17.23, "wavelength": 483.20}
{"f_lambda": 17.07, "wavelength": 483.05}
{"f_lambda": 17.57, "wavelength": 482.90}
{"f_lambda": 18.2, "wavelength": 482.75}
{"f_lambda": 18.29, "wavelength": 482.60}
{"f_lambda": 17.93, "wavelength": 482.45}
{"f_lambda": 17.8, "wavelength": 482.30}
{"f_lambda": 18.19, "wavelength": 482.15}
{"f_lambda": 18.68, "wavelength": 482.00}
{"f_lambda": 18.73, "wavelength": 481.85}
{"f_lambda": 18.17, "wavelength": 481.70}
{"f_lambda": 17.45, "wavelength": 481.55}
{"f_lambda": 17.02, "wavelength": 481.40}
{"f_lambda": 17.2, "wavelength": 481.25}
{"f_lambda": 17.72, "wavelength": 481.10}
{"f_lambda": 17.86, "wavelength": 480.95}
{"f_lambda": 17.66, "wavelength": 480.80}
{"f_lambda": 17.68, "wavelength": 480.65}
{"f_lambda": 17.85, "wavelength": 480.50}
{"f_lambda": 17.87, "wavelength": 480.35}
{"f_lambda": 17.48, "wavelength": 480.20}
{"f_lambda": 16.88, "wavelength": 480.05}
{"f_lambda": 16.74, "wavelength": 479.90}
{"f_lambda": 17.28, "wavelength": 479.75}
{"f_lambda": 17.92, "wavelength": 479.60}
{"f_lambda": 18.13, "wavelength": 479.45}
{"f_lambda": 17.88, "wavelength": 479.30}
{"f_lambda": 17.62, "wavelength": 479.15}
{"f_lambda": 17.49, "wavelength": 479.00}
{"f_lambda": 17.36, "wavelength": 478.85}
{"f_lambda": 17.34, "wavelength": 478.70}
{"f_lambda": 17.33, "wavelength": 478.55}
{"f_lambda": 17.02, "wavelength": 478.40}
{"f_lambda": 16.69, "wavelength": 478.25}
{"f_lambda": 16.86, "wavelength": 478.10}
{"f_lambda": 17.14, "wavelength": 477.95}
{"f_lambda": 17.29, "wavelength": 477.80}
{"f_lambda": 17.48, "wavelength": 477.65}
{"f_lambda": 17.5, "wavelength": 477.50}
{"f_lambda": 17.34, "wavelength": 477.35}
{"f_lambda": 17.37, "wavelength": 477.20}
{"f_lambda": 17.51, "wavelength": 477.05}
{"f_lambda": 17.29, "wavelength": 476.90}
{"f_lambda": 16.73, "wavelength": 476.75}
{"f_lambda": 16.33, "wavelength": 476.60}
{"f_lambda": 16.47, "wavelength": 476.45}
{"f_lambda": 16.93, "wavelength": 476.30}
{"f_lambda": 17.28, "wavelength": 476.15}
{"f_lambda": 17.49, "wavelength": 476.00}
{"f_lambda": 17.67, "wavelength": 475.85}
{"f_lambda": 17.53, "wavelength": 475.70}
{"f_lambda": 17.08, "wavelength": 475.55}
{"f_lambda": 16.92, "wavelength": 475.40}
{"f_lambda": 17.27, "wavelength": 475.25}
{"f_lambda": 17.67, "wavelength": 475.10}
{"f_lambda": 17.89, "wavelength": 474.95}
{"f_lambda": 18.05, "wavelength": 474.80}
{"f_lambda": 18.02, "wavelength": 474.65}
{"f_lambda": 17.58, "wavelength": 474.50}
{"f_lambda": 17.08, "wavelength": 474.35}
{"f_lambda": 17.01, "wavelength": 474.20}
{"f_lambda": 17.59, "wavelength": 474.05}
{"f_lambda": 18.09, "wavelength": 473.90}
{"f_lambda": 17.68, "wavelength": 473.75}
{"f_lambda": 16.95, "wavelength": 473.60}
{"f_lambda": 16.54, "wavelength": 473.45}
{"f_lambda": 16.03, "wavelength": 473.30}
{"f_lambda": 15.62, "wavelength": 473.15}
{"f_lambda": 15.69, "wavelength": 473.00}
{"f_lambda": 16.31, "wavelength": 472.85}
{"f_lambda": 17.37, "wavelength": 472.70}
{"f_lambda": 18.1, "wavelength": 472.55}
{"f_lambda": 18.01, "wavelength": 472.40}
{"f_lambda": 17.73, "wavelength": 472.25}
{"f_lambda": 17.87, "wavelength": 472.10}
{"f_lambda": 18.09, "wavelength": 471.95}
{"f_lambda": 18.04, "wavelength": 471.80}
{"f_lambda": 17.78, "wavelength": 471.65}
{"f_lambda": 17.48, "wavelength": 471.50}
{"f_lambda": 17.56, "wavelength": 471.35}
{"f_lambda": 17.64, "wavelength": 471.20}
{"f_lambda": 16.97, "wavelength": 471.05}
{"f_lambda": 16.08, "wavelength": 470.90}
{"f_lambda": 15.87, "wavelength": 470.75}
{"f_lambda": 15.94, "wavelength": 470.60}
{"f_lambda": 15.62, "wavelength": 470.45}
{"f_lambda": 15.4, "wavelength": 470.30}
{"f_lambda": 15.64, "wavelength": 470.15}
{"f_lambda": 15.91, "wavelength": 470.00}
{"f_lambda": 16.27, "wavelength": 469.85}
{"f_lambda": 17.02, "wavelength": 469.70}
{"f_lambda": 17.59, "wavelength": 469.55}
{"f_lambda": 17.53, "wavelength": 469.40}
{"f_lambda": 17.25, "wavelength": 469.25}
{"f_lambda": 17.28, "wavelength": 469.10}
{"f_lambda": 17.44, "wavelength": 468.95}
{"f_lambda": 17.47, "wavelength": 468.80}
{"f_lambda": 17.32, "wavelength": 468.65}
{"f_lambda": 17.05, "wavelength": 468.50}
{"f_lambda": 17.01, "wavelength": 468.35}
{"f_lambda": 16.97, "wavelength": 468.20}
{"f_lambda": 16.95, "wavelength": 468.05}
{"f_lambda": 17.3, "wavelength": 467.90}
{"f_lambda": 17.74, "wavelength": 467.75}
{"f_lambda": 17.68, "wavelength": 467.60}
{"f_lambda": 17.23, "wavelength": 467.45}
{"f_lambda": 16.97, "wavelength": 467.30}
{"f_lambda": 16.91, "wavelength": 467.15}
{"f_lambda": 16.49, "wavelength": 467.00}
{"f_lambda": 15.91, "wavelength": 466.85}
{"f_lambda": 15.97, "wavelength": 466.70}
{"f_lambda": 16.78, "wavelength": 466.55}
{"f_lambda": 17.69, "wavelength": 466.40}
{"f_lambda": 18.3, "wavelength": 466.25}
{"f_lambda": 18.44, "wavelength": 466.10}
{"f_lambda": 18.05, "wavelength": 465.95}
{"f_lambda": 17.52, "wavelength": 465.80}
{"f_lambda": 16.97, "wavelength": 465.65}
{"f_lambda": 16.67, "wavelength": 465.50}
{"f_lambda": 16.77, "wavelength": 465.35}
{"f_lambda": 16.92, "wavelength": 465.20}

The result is 0.08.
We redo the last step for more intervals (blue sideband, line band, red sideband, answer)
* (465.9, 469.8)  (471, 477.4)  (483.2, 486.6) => -0.12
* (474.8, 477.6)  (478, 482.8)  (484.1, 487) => -0.22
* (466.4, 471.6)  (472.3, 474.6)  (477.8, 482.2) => 0.01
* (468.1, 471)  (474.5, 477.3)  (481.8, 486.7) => -0.09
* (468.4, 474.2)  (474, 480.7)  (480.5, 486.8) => -0.12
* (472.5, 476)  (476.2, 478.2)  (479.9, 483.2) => 0.04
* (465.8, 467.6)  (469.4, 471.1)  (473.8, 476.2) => 0.11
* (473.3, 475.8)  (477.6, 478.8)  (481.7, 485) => 0.02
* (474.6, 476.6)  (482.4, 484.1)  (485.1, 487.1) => -0.13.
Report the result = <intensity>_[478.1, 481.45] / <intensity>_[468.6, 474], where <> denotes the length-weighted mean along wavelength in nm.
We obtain 1.0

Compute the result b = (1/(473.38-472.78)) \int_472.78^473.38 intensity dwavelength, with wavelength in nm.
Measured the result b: 15.9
